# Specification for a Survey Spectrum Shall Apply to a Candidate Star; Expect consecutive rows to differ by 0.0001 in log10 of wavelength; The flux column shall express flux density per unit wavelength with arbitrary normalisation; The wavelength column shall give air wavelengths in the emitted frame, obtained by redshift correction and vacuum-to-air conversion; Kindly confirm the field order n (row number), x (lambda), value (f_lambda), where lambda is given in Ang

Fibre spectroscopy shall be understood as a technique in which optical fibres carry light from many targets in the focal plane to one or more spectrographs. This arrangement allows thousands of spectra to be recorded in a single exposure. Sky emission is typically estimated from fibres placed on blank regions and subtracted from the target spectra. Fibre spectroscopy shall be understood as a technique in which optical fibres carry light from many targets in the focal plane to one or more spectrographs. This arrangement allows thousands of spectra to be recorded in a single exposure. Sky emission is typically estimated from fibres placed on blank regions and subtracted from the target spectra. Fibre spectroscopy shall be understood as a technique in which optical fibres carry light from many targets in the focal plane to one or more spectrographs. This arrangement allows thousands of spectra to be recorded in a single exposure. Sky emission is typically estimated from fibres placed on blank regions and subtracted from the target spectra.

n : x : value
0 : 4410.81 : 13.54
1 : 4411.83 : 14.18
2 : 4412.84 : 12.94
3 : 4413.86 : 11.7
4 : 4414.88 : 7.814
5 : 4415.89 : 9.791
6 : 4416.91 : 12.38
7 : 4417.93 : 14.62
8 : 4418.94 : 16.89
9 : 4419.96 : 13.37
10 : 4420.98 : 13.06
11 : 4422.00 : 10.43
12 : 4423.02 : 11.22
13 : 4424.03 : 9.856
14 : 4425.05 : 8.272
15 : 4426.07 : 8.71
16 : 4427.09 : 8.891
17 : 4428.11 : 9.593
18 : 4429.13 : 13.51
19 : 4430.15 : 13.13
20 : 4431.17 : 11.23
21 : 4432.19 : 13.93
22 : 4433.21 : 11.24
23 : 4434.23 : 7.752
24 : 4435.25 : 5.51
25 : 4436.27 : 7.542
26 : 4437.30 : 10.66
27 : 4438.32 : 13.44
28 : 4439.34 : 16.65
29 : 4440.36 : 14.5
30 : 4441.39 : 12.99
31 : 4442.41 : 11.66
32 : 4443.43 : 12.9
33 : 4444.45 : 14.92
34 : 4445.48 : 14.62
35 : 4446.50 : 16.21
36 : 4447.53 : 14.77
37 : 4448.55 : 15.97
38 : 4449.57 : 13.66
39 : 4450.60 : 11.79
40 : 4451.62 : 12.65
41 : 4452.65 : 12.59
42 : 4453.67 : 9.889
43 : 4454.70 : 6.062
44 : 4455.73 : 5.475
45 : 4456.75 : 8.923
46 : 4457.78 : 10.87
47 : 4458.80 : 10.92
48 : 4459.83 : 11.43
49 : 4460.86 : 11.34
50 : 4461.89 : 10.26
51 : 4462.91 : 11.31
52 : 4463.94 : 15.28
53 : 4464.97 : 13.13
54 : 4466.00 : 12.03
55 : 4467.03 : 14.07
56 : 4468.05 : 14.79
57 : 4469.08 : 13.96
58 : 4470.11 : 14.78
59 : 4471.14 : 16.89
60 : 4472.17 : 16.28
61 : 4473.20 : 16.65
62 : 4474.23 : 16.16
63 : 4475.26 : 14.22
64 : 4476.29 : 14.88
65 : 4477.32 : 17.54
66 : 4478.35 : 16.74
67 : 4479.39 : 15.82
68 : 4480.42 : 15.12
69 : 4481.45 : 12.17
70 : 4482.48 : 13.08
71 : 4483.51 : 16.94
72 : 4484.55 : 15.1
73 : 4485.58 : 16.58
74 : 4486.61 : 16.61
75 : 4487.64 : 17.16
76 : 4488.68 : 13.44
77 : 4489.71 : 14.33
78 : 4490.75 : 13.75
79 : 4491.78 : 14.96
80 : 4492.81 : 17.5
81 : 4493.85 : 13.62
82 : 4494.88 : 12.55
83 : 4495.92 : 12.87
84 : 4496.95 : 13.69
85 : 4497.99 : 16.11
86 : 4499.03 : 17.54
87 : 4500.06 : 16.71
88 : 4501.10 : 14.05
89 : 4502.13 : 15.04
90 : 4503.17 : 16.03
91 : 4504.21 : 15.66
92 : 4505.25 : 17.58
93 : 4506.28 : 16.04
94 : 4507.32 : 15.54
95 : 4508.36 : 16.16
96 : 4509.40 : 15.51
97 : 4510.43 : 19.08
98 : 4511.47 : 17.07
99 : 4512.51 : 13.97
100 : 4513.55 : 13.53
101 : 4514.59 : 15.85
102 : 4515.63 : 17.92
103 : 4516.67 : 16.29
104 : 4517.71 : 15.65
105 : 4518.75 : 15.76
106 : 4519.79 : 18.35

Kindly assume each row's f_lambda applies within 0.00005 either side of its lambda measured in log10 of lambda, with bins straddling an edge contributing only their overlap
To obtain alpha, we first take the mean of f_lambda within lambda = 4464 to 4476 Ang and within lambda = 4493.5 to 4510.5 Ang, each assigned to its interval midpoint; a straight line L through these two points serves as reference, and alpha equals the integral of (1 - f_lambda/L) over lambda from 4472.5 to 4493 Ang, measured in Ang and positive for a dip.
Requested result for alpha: -0.5 Ang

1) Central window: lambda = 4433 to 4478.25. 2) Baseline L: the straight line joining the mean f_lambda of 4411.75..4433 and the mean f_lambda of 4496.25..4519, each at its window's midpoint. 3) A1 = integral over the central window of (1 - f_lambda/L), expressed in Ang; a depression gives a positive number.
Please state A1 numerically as 2.0 Ang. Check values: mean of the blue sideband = 11.6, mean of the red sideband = 15.9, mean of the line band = 12.8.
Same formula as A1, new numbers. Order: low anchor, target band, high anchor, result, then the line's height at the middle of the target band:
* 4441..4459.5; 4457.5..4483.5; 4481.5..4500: -0.99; 13.5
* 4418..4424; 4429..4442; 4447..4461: 0.50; 12.1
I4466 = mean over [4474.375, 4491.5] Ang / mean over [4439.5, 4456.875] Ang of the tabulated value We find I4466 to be 1.22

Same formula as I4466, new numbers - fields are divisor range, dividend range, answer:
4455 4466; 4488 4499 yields 1.33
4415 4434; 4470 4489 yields 1.35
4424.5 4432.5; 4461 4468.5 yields 1.19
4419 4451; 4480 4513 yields 1.27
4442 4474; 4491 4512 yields 1.22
